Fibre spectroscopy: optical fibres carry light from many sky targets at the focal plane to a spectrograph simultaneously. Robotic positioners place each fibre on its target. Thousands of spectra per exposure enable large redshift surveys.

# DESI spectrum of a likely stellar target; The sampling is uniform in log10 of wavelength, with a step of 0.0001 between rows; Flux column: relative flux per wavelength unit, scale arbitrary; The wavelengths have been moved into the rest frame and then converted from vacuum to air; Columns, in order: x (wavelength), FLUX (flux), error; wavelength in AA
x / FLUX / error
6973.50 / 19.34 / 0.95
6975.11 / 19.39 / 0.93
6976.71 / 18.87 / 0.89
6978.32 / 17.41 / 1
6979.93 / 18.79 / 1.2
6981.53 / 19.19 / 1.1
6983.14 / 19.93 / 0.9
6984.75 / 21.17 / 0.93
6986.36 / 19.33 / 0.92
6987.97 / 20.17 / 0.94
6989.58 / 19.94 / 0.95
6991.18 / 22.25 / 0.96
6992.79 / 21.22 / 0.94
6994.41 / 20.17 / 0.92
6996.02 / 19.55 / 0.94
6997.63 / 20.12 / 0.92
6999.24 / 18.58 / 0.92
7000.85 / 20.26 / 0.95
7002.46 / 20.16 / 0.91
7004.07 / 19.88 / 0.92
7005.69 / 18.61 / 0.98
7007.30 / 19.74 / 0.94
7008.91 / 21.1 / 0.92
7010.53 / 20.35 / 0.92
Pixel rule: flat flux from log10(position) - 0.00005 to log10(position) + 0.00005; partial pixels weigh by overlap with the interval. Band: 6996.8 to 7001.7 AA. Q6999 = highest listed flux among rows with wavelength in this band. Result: 20.26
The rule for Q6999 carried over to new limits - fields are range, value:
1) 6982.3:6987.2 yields 21.17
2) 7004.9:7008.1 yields 19.74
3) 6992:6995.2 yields 21.22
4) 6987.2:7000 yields 22.25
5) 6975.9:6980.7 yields 18.87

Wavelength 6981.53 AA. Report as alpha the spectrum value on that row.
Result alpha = 19.19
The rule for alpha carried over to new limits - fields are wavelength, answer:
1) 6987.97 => 20.17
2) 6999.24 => 18.58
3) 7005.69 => 18.61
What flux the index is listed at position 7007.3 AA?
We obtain 19.74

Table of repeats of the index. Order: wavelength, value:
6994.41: 20.17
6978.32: 17.41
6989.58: 19.94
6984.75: 21.17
